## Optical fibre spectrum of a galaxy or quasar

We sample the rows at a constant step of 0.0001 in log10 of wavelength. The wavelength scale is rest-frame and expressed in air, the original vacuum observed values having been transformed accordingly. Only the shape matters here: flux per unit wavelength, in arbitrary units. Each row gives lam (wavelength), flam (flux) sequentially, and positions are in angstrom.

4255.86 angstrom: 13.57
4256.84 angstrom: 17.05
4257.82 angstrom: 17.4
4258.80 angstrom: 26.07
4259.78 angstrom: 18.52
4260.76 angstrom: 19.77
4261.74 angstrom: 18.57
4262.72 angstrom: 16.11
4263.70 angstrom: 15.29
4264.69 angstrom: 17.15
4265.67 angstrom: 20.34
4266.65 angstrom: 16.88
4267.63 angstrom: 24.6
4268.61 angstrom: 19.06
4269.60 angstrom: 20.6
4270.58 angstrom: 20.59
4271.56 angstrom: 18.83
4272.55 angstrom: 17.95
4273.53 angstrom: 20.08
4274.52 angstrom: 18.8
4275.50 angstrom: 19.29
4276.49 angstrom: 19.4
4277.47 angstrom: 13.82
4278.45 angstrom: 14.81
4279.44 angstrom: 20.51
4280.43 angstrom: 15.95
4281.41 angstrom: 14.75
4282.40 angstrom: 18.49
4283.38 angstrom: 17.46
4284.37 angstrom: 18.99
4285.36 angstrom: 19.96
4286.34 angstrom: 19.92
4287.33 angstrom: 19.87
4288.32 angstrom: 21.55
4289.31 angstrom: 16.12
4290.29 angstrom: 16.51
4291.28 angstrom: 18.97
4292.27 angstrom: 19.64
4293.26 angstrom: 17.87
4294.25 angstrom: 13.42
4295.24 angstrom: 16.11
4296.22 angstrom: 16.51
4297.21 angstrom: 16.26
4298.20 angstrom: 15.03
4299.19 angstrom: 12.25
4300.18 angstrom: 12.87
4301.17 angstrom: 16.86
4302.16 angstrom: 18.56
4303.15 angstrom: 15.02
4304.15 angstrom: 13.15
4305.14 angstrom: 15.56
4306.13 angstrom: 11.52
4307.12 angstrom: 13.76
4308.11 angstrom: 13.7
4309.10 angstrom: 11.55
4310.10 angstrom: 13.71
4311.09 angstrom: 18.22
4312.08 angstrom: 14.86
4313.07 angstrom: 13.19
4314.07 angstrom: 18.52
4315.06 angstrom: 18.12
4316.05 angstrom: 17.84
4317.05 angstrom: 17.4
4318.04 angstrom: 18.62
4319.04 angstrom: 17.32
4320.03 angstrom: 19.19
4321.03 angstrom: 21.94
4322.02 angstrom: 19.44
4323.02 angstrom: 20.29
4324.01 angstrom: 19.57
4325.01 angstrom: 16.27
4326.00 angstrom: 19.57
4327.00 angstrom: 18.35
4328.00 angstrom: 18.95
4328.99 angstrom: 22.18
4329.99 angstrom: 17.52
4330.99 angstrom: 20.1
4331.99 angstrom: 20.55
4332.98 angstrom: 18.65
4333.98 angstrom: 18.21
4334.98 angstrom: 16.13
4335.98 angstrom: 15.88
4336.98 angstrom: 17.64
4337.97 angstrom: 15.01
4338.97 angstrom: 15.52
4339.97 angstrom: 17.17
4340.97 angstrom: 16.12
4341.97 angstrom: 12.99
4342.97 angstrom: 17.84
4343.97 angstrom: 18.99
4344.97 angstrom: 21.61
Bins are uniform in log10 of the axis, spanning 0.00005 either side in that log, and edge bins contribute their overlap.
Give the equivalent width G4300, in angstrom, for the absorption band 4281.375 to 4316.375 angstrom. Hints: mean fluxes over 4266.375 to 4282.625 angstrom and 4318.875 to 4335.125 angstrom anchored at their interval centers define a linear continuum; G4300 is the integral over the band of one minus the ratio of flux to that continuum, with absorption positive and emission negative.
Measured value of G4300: 4.7 angstrom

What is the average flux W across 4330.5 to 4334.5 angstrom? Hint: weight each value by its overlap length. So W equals 19.4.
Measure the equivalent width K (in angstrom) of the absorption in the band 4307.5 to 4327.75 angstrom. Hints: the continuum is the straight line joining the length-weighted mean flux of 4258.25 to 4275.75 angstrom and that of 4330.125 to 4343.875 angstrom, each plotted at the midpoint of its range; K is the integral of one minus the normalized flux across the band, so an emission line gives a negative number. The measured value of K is 0.4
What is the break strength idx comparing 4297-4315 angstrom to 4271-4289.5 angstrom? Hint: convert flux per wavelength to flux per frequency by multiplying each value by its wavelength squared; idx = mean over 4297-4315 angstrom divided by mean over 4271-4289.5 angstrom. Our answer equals 0.82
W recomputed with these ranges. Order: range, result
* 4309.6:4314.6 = 15.7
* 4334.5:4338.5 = 16.2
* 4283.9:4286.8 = 19.6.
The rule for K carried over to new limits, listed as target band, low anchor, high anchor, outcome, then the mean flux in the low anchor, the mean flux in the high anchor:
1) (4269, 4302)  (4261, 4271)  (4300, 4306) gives -1.2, 18.9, 15.2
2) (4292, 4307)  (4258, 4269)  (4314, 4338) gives 2.9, 19.3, 18.6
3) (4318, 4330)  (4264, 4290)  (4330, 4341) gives -1.1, 18.6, 17.4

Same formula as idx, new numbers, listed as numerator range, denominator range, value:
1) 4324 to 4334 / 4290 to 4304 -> 1.21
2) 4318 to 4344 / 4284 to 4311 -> 1.14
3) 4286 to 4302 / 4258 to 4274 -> 0.88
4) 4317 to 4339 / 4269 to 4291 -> 1.03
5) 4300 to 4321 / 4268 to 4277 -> 0.83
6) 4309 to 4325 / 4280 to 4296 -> 1.00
